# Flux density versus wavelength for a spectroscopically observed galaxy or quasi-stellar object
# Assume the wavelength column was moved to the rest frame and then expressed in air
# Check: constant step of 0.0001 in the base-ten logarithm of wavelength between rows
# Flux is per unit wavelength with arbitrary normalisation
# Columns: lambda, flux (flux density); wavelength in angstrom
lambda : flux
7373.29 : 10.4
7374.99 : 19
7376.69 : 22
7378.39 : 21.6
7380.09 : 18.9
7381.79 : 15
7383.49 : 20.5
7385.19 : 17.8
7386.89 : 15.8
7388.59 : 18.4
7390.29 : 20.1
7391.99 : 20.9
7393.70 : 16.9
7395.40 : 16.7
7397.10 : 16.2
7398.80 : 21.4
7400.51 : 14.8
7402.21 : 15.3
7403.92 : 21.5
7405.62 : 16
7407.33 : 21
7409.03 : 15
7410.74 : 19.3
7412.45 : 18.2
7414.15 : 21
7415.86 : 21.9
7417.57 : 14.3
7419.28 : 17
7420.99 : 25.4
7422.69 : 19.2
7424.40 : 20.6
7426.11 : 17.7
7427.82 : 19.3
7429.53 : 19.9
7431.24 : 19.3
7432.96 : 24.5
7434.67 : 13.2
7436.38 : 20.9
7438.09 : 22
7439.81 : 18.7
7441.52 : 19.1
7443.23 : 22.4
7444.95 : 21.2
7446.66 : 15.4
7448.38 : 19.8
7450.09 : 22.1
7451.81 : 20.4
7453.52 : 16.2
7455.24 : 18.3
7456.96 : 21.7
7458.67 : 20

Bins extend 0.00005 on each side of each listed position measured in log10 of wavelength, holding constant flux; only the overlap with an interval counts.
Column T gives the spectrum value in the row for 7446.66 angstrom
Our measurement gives 15.4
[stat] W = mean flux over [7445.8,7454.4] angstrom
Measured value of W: 18.8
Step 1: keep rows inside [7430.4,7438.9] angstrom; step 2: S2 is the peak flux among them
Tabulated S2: 24.5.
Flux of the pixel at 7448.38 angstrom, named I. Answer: 19.8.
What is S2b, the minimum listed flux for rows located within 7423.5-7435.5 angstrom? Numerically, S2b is 13.2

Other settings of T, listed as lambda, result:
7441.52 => 19.1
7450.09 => 22.1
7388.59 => 18.4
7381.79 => 15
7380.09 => 18.9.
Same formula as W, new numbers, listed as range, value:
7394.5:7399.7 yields 18.1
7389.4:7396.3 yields 18.6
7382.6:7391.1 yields 18.5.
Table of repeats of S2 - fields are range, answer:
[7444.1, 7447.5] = 21.2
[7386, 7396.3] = 20.9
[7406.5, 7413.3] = 21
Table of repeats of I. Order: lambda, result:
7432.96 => 24.5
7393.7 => 16.9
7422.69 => 19.2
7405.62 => 16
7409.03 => 15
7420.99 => 25.4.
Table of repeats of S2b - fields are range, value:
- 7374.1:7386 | 15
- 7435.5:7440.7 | 18.7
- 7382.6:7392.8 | 15.8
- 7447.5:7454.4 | 16.2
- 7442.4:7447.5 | 15.4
